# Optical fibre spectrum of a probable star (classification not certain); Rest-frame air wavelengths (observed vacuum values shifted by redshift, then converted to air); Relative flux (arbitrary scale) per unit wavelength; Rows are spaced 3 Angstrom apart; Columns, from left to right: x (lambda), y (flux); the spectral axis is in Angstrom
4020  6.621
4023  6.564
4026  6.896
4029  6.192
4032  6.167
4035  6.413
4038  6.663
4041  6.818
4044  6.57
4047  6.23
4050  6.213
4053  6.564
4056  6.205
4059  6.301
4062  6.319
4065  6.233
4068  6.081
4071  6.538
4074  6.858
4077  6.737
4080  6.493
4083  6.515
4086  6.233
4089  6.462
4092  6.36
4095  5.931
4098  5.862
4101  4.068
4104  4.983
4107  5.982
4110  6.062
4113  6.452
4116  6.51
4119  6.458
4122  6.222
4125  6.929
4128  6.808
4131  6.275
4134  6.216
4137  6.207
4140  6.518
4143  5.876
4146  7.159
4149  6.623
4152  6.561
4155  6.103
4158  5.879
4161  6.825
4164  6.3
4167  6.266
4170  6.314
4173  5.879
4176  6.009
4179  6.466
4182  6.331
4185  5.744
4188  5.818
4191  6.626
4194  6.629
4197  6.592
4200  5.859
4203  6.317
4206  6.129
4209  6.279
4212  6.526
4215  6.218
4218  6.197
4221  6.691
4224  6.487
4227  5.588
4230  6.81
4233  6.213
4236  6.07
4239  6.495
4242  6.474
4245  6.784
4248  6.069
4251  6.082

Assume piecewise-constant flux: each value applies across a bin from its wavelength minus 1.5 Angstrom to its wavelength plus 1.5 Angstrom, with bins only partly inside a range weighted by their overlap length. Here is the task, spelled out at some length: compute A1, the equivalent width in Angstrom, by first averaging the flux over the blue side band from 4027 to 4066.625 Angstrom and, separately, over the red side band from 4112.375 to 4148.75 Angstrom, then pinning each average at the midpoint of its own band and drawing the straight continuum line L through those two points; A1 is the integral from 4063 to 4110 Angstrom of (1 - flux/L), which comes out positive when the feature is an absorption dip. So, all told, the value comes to 2.4 Angstrom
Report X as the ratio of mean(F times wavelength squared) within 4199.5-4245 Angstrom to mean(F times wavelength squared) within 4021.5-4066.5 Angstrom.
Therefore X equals 1.1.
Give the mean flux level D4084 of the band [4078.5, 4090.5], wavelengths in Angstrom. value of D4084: 6.43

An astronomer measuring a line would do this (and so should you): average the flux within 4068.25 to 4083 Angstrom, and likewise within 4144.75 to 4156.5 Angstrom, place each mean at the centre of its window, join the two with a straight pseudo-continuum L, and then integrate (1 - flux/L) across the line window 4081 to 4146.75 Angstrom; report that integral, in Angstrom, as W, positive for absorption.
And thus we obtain 4.2 Angstrom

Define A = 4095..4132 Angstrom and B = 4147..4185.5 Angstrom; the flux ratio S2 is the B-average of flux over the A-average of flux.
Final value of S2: 1.04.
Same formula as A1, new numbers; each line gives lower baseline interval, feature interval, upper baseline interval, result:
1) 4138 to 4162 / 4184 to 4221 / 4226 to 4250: 0.56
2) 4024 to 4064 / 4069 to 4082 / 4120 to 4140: -0.39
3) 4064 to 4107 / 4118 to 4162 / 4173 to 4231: -1.90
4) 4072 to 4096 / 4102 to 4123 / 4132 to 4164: 1.26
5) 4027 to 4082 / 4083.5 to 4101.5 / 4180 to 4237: 1.22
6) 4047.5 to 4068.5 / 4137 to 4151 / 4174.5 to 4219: -0.55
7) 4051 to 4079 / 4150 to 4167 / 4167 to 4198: -0.17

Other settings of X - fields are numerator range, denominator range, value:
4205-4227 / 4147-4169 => 1.02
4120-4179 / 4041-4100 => 1.04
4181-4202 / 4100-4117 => 1.14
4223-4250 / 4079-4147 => 1.08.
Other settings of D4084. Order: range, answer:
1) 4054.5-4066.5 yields 6.26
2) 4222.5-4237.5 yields 6.23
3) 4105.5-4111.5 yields 6.02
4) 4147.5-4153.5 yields 6.59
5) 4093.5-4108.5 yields 5.37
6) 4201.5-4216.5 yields 6.29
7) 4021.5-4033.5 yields 6.45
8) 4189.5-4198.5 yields 6.62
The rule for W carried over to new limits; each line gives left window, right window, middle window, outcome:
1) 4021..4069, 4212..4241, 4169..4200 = 0.59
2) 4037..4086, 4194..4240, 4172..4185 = 0.43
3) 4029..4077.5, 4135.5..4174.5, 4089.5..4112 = 2.54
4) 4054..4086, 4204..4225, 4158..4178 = 0.43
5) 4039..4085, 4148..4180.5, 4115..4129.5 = -0.54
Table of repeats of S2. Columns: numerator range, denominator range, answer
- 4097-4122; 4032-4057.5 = 0.90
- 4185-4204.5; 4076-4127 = 1.02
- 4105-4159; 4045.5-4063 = 1.01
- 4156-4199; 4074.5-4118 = 1.03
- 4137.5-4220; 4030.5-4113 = 1.01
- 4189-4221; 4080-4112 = 1.08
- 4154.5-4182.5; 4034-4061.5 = 0.97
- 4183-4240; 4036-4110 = 1.01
